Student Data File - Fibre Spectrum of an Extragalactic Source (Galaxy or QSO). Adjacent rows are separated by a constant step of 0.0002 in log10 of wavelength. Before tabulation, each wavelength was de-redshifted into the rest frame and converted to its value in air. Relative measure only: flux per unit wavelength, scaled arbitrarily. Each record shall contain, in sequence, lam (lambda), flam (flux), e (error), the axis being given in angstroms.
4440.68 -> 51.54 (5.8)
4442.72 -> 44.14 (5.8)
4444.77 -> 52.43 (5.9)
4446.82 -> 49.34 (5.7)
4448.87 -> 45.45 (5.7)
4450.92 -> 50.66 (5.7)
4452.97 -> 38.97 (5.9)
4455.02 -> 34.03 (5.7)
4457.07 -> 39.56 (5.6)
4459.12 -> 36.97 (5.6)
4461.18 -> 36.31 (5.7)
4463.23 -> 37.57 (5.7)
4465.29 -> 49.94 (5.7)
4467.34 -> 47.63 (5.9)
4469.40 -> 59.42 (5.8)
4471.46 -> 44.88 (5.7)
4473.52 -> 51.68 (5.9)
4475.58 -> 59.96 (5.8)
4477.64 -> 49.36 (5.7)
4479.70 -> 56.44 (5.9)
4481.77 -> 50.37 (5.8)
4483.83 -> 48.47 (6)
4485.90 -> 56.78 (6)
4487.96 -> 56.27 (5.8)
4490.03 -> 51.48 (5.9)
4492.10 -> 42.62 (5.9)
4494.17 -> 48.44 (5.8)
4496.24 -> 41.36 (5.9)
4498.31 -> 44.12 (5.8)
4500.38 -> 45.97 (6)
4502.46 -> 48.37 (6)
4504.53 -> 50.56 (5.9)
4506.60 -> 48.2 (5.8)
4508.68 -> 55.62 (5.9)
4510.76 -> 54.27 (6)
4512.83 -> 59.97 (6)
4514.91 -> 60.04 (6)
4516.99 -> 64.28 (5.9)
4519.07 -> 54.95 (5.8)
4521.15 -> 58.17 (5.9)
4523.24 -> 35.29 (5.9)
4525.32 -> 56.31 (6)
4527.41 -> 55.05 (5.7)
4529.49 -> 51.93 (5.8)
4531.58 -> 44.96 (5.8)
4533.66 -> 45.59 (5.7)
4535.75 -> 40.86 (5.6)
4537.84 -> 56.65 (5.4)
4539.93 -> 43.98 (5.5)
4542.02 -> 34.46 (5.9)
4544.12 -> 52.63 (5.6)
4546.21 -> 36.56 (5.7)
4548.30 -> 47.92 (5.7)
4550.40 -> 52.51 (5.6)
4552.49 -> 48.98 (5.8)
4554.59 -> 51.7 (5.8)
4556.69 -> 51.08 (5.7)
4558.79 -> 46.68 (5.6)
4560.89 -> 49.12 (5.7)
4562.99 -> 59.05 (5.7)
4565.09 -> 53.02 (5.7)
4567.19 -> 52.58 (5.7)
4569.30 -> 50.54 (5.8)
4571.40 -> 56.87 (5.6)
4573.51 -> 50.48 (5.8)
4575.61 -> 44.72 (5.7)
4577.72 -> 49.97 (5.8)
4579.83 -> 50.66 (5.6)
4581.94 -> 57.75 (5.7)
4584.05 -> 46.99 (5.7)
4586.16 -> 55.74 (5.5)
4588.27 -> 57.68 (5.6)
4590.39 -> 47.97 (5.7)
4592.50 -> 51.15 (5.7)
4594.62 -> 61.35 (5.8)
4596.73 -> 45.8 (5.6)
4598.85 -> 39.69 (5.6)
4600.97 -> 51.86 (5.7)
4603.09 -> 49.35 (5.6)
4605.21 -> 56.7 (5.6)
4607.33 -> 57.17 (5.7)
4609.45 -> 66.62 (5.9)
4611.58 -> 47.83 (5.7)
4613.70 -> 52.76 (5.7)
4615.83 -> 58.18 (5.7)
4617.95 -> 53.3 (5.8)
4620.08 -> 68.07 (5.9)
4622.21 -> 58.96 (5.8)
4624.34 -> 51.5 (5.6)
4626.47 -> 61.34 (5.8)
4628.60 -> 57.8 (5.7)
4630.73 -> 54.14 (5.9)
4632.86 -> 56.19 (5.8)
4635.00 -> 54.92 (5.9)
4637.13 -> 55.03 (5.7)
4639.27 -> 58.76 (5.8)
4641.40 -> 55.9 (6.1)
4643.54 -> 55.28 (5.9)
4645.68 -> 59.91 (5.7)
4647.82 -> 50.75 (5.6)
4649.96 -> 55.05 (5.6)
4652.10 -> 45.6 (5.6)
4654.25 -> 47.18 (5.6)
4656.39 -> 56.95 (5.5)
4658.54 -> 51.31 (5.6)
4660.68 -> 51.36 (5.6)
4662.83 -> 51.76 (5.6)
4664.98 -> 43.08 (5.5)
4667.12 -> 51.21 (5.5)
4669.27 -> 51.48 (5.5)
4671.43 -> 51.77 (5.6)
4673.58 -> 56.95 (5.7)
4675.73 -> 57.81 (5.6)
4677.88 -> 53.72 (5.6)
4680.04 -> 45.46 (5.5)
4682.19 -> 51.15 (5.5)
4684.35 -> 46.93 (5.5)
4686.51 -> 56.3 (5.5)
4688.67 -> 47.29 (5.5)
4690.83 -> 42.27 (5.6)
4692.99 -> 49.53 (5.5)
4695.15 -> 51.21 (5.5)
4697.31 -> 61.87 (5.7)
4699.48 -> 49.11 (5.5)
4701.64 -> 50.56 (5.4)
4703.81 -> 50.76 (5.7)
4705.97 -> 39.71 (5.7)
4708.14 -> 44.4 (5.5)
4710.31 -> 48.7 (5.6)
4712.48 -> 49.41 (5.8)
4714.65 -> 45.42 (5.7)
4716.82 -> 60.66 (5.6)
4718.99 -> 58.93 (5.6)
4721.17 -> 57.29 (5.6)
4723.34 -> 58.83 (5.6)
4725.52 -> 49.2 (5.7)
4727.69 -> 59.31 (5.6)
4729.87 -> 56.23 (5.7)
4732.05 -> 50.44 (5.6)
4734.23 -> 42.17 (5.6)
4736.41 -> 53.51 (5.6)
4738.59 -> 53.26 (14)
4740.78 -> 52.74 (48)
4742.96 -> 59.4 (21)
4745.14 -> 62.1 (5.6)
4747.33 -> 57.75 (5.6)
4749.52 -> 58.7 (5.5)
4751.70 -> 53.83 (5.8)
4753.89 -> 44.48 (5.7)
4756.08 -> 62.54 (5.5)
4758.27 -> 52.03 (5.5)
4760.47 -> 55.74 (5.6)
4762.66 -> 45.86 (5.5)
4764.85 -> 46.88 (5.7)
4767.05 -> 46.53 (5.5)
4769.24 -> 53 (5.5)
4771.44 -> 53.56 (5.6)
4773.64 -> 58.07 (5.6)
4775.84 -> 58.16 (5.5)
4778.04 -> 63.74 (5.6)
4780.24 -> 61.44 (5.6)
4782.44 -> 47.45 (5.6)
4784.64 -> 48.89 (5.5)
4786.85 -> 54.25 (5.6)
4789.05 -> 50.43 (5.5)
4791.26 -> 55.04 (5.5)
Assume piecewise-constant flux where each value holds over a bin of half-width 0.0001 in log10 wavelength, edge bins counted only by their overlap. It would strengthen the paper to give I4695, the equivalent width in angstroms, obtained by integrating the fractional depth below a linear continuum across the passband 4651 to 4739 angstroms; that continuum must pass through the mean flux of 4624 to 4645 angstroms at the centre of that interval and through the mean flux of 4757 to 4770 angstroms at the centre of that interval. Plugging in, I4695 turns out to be 3.5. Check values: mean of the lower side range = 56.3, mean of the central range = 51.2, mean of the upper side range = 50.1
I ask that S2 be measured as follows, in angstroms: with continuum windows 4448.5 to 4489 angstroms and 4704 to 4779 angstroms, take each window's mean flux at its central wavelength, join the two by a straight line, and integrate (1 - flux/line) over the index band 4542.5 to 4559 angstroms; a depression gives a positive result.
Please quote 0.4 angstroms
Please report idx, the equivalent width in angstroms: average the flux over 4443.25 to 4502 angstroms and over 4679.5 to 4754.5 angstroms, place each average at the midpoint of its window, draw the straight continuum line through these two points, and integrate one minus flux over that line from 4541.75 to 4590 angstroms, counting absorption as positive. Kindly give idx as -1.4 angstroms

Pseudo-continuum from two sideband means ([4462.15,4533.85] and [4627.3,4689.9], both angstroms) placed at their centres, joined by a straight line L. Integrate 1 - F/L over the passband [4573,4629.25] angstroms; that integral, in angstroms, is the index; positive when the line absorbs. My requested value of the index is -1.7 angstroms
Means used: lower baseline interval 51.1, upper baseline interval 52.8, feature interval 53.8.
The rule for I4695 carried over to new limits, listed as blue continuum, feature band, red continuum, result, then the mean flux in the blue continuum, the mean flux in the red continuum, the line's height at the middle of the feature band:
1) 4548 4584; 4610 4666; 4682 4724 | -3.6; 51.3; 50.9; 51.1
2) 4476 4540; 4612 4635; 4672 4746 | -2.3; 51.1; 52.1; 51.7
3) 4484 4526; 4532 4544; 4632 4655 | 1.7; 51.6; 54.1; 52.2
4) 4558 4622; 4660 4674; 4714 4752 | 0.9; 53.1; 55.1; 54.2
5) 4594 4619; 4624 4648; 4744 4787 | -1.3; 53.3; 54.2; 53.4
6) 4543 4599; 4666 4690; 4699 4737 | -0.2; 50.9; 51.4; 51.2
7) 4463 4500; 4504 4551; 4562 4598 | 0.6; 50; 52.4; 51.1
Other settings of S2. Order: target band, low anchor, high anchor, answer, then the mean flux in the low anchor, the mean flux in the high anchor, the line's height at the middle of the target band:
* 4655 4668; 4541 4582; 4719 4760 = 0.4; 49.7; 54.8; 52.5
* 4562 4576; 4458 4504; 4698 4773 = -0.8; 48.4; 52.5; 49.8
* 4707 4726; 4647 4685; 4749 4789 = -0.1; 51.1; 53.5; 52.3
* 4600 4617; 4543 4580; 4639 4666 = -1.2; 50.2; 52.4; 51.3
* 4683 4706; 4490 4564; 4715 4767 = 1.3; 49.7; 54.1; 53.2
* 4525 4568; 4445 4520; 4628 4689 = 1.3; 49.2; 52.8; 50.5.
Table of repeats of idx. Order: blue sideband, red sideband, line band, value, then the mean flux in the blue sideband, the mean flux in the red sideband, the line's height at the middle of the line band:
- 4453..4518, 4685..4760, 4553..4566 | -0.3 angstroms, 49.2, 52.6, 50.3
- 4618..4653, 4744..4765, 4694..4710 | 1.6 angstroms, 56.2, 54.3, 55.1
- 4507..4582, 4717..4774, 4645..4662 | 0.2 angstroms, 50.9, 54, 52.6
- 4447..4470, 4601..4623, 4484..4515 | -2.5 angstroms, 43.2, 56.6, 46.8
